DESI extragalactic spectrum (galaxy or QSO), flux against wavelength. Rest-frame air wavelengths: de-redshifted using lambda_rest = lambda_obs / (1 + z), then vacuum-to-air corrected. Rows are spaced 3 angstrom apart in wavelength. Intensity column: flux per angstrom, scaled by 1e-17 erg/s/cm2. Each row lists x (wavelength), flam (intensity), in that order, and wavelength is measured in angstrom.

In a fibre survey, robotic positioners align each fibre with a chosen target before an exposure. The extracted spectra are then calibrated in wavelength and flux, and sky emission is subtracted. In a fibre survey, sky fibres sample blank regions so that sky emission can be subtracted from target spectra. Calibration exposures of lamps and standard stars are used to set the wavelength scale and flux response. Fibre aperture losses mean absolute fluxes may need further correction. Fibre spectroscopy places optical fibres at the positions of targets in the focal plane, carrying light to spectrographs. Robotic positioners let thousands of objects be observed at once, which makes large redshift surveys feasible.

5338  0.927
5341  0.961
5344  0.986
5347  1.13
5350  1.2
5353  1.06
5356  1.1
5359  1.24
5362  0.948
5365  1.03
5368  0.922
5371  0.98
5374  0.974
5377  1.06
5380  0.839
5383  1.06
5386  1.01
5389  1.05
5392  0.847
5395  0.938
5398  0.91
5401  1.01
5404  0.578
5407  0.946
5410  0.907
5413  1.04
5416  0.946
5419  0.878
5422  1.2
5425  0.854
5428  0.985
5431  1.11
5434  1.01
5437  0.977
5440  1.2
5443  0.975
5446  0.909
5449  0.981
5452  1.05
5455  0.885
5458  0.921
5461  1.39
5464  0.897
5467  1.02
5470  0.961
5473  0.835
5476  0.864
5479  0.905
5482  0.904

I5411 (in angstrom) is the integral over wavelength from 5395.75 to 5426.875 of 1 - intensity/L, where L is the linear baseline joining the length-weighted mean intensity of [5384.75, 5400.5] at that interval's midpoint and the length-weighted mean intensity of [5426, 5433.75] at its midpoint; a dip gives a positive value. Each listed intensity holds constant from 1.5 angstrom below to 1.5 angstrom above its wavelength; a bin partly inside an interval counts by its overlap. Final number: 2.0 angstrom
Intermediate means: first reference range 0.954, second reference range 1.03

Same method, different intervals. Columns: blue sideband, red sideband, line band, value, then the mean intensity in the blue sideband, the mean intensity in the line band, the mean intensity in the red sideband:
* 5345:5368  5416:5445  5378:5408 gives 3.74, 1.09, 0.921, 1.02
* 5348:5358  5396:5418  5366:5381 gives 1.17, 1.13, 0.961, 0.905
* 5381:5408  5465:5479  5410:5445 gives -3.32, 0.926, 1.01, 0.918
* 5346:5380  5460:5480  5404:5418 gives 1.36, 1.05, 0.916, 0.973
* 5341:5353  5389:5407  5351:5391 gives -1.41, 1.08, 1.02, 0.88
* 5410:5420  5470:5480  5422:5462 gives -4.45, 0.951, 1.02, 0.88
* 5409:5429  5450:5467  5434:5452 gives -0.11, 0.974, 1.01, 1.03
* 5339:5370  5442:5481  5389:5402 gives 1.07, 1.05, 0.937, 0.968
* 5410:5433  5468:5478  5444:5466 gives -1.78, 0.996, 1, 0.894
